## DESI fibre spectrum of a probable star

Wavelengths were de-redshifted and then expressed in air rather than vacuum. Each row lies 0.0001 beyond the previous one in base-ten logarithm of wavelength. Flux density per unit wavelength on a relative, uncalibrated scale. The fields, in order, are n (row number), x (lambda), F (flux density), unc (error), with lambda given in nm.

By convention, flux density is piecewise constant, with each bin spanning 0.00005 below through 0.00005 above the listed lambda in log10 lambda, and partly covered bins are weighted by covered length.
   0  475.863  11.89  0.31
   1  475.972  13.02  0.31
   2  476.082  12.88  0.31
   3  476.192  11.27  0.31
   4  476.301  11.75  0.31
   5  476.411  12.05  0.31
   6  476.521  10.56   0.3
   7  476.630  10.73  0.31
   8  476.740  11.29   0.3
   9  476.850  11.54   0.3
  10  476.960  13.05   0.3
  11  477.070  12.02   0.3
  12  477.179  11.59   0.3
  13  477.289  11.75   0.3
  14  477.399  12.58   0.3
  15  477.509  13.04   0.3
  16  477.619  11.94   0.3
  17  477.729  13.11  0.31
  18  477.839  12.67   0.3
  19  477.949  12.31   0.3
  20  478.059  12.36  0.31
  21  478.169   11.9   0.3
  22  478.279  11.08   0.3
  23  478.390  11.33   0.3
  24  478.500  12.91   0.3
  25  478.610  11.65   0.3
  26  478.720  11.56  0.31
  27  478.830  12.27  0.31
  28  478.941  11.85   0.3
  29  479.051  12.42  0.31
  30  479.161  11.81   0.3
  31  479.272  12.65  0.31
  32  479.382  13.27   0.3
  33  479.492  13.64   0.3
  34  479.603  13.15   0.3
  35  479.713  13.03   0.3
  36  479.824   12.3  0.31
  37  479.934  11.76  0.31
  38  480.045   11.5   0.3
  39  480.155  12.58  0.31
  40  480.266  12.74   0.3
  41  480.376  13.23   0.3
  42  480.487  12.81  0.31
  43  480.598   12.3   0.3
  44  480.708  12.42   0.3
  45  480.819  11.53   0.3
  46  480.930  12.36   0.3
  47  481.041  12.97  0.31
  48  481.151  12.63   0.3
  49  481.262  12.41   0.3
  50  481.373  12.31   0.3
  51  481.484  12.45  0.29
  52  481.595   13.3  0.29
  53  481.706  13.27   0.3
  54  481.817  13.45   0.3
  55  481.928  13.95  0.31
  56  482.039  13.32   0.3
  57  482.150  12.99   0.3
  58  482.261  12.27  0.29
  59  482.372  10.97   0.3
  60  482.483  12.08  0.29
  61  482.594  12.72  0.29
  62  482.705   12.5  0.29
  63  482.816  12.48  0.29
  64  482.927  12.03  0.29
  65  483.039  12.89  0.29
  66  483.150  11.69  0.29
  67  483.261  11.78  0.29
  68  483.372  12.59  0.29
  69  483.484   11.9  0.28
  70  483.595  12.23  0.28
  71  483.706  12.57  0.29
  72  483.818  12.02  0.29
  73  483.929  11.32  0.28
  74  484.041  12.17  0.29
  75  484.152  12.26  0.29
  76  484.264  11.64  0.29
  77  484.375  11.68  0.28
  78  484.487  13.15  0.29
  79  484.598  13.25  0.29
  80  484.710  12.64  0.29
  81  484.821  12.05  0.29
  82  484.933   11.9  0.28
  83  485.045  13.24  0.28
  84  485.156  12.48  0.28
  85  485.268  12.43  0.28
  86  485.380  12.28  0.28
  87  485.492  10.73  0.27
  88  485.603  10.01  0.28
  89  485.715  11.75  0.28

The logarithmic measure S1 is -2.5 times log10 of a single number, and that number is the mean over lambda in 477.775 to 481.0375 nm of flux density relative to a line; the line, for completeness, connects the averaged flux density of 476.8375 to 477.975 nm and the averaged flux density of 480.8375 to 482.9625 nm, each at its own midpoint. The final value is 0.01 mag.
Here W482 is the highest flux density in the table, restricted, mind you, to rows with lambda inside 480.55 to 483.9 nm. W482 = 13.95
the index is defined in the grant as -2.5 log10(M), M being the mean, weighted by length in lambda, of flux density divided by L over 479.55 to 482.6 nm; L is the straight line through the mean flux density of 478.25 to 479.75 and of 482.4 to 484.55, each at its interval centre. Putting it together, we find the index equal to -0.029 mag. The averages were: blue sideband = 12.3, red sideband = 12.2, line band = 12.6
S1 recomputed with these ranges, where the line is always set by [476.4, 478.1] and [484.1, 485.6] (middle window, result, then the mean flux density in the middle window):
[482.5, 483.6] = -0.010 mag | 12.3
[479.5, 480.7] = -0.042 mag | 12.6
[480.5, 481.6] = -0.028 mag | 12.4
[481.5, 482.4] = -0.072 mag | 13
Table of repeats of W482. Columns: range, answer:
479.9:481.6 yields 13.3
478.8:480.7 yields 13.64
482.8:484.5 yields 13.15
